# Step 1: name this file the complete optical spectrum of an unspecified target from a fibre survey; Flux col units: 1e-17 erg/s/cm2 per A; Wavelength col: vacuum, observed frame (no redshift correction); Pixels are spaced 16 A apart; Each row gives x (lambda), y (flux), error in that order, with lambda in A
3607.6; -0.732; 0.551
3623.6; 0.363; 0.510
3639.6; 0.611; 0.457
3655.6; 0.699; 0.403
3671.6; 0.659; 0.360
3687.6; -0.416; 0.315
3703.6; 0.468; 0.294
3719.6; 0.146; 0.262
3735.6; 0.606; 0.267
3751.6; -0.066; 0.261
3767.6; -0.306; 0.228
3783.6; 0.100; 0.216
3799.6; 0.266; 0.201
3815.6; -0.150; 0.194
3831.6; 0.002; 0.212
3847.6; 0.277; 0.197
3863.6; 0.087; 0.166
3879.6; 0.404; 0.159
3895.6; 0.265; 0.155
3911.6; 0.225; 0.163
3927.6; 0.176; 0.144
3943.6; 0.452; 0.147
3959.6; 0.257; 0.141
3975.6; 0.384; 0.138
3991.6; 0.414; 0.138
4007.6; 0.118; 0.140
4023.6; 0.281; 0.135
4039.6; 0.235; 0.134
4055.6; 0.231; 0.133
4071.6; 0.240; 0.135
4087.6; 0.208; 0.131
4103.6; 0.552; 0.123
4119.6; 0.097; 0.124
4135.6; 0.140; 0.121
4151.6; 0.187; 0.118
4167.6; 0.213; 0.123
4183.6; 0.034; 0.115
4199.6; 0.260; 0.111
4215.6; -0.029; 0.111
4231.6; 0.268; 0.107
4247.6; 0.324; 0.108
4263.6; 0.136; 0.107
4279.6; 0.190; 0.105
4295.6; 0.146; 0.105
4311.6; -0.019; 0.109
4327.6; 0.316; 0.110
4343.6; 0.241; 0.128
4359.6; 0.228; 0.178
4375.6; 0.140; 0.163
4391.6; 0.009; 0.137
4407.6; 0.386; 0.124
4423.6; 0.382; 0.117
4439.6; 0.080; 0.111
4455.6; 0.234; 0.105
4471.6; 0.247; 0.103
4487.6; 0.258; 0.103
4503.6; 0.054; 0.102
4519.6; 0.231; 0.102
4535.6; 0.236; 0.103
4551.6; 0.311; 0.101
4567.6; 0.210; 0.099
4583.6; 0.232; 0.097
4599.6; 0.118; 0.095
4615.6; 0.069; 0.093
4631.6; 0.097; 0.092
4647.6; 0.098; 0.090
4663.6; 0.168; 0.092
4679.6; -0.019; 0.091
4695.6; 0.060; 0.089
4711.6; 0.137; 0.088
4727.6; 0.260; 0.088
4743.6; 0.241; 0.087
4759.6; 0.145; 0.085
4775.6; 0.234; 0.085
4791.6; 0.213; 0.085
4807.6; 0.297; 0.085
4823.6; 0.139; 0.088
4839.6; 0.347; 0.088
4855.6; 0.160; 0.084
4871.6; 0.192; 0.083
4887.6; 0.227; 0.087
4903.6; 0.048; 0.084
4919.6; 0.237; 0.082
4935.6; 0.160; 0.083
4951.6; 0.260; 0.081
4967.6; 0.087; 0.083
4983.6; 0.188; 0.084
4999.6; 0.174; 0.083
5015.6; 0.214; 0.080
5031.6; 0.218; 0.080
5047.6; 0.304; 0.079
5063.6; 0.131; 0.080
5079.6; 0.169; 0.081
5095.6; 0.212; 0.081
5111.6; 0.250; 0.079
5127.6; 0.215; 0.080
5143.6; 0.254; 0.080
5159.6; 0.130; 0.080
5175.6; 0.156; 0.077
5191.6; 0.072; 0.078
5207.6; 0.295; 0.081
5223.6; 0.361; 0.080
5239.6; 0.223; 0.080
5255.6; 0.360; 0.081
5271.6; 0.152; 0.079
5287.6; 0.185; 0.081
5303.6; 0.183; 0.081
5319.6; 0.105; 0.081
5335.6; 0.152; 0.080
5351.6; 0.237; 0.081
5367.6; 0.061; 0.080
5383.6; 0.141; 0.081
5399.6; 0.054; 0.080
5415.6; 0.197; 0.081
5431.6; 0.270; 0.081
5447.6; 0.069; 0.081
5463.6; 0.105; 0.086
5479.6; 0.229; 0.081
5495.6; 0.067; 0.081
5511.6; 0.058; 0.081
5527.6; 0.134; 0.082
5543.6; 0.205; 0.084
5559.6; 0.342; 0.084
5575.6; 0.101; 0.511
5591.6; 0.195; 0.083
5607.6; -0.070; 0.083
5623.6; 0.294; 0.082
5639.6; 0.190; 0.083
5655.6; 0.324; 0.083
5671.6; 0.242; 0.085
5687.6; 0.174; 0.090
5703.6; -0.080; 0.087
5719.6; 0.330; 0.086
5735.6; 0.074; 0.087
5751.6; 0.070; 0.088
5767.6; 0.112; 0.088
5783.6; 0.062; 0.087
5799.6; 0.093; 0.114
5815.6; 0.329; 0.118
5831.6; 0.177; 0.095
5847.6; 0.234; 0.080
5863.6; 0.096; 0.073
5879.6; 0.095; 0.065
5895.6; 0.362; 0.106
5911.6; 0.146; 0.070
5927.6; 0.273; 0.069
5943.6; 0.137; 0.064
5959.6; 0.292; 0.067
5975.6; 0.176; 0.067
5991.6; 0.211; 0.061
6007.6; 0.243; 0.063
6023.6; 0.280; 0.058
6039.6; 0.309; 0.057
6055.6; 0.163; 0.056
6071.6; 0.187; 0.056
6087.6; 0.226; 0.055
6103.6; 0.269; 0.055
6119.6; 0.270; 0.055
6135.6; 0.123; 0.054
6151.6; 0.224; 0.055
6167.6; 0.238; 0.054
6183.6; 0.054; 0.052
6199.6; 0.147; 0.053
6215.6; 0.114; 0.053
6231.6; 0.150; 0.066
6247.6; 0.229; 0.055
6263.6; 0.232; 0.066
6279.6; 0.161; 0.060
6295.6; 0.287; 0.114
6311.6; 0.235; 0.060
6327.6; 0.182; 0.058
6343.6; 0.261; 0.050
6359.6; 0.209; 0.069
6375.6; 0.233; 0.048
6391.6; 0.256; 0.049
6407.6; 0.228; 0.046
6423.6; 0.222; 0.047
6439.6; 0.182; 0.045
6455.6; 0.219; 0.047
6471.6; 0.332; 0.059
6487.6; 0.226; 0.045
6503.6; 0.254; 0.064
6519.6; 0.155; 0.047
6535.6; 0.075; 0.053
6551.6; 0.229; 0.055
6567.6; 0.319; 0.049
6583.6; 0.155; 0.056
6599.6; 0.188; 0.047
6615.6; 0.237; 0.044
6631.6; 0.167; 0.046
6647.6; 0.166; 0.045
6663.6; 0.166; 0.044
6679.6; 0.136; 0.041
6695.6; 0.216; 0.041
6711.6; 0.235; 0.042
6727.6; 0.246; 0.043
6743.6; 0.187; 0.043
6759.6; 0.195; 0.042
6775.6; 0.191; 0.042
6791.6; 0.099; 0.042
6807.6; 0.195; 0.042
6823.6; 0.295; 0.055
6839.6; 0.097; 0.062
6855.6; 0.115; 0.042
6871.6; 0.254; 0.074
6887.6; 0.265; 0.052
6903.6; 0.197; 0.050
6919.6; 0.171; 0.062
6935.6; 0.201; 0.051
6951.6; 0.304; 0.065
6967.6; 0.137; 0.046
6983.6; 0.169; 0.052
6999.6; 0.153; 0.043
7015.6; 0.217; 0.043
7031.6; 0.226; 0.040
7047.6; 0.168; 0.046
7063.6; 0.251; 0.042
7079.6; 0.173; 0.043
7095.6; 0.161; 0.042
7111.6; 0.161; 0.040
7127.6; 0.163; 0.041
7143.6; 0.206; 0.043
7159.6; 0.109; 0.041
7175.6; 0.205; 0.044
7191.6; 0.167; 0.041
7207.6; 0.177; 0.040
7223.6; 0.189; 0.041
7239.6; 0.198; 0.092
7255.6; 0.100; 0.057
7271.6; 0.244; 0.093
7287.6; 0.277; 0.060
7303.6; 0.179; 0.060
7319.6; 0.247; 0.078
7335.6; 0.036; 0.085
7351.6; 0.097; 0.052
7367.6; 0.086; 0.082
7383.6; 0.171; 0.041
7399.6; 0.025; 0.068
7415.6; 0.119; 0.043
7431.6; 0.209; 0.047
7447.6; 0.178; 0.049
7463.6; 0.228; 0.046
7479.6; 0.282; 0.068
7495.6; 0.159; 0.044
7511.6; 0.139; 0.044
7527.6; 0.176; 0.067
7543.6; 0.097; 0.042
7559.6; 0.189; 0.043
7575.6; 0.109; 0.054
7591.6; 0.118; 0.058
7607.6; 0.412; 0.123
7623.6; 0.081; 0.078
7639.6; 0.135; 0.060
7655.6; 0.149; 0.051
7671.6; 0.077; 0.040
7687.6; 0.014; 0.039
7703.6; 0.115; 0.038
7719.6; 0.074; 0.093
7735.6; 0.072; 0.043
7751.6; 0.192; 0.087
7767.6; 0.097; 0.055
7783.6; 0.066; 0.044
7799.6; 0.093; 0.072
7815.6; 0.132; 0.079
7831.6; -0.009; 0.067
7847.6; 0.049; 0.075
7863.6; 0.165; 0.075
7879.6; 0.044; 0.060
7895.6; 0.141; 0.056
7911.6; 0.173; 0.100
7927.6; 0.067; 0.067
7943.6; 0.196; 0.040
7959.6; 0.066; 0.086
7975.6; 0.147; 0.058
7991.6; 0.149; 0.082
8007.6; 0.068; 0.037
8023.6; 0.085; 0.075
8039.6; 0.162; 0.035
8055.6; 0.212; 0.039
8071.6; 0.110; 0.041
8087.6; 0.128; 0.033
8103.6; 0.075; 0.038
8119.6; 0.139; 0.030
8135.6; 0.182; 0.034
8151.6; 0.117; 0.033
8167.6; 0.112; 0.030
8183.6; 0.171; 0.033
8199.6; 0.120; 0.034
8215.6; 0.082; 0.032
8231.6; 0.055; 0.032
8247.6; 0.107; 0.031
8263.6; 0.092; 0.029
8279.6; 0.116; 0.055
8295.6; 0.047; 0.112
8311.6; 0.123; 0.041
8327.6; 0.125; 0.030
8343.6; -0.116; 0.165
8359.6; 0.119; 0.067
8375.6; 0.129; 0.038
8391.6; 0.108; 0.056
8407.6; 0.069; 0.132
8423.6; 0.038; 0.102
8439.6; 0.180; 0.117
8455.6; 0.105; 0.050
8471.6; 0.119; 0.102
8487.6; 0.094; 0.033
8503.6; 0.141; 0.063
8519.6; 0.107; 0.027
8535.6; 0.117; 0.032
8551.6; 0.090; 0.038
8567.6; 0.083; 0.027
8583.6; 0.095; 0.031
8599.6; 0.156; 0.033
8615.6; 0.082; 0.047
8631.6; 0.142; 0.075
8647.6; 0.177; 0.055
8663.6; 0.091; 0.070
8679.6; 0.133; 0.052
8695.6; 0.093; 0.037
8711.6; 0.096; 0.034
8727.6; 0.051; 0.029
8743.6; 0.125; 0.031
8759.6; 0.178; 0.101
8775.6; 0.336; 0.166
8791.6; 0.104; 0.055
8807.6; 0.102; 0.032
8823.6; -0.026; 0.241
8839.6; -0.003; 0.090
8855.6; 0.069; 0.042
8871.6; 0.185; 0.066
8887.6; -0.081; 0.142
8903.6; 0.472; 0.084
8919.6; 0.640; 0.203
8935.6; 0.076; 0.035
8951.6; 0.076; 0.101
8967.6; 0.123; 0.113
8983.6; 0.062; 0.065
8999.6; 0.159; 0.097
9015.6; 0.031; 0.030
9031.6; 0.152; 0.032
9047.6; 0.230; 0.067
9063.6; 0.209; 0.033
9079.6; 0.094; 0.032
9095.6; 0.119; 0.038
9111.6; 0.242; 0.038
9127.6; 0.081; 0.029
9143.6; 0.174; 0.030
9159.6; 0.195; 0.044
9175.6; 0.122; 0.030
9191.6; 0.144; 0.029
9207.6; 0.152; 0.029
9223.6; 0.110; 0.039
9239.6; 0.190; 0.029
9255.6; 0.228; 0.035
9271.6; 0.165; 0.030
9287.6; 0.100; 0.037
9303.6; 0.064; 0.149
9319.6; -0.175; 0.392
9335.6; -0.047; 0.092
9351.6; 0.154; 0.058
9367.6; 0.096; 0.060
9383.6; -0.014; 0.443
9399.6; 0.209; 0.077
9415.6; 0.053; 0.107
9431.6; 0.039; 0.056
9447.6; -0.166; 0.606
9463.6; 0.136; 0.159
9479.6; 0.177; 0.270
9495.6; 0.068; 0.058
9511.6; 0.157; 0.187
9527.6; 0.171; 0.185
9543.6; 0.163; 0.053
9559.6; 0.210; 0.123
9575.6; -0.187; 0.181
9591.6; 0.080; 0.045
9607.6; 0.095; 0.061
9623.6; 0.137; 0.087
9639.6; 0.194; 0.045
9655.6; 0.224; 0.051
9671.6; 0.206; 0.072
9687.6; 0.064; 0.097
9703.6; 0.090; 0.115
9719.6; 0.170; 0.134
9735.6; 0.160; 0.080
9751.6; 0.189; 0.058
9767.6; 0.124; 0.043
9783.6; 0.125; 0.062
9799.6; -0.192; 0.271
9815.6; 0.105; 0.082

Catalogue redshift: 1.390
